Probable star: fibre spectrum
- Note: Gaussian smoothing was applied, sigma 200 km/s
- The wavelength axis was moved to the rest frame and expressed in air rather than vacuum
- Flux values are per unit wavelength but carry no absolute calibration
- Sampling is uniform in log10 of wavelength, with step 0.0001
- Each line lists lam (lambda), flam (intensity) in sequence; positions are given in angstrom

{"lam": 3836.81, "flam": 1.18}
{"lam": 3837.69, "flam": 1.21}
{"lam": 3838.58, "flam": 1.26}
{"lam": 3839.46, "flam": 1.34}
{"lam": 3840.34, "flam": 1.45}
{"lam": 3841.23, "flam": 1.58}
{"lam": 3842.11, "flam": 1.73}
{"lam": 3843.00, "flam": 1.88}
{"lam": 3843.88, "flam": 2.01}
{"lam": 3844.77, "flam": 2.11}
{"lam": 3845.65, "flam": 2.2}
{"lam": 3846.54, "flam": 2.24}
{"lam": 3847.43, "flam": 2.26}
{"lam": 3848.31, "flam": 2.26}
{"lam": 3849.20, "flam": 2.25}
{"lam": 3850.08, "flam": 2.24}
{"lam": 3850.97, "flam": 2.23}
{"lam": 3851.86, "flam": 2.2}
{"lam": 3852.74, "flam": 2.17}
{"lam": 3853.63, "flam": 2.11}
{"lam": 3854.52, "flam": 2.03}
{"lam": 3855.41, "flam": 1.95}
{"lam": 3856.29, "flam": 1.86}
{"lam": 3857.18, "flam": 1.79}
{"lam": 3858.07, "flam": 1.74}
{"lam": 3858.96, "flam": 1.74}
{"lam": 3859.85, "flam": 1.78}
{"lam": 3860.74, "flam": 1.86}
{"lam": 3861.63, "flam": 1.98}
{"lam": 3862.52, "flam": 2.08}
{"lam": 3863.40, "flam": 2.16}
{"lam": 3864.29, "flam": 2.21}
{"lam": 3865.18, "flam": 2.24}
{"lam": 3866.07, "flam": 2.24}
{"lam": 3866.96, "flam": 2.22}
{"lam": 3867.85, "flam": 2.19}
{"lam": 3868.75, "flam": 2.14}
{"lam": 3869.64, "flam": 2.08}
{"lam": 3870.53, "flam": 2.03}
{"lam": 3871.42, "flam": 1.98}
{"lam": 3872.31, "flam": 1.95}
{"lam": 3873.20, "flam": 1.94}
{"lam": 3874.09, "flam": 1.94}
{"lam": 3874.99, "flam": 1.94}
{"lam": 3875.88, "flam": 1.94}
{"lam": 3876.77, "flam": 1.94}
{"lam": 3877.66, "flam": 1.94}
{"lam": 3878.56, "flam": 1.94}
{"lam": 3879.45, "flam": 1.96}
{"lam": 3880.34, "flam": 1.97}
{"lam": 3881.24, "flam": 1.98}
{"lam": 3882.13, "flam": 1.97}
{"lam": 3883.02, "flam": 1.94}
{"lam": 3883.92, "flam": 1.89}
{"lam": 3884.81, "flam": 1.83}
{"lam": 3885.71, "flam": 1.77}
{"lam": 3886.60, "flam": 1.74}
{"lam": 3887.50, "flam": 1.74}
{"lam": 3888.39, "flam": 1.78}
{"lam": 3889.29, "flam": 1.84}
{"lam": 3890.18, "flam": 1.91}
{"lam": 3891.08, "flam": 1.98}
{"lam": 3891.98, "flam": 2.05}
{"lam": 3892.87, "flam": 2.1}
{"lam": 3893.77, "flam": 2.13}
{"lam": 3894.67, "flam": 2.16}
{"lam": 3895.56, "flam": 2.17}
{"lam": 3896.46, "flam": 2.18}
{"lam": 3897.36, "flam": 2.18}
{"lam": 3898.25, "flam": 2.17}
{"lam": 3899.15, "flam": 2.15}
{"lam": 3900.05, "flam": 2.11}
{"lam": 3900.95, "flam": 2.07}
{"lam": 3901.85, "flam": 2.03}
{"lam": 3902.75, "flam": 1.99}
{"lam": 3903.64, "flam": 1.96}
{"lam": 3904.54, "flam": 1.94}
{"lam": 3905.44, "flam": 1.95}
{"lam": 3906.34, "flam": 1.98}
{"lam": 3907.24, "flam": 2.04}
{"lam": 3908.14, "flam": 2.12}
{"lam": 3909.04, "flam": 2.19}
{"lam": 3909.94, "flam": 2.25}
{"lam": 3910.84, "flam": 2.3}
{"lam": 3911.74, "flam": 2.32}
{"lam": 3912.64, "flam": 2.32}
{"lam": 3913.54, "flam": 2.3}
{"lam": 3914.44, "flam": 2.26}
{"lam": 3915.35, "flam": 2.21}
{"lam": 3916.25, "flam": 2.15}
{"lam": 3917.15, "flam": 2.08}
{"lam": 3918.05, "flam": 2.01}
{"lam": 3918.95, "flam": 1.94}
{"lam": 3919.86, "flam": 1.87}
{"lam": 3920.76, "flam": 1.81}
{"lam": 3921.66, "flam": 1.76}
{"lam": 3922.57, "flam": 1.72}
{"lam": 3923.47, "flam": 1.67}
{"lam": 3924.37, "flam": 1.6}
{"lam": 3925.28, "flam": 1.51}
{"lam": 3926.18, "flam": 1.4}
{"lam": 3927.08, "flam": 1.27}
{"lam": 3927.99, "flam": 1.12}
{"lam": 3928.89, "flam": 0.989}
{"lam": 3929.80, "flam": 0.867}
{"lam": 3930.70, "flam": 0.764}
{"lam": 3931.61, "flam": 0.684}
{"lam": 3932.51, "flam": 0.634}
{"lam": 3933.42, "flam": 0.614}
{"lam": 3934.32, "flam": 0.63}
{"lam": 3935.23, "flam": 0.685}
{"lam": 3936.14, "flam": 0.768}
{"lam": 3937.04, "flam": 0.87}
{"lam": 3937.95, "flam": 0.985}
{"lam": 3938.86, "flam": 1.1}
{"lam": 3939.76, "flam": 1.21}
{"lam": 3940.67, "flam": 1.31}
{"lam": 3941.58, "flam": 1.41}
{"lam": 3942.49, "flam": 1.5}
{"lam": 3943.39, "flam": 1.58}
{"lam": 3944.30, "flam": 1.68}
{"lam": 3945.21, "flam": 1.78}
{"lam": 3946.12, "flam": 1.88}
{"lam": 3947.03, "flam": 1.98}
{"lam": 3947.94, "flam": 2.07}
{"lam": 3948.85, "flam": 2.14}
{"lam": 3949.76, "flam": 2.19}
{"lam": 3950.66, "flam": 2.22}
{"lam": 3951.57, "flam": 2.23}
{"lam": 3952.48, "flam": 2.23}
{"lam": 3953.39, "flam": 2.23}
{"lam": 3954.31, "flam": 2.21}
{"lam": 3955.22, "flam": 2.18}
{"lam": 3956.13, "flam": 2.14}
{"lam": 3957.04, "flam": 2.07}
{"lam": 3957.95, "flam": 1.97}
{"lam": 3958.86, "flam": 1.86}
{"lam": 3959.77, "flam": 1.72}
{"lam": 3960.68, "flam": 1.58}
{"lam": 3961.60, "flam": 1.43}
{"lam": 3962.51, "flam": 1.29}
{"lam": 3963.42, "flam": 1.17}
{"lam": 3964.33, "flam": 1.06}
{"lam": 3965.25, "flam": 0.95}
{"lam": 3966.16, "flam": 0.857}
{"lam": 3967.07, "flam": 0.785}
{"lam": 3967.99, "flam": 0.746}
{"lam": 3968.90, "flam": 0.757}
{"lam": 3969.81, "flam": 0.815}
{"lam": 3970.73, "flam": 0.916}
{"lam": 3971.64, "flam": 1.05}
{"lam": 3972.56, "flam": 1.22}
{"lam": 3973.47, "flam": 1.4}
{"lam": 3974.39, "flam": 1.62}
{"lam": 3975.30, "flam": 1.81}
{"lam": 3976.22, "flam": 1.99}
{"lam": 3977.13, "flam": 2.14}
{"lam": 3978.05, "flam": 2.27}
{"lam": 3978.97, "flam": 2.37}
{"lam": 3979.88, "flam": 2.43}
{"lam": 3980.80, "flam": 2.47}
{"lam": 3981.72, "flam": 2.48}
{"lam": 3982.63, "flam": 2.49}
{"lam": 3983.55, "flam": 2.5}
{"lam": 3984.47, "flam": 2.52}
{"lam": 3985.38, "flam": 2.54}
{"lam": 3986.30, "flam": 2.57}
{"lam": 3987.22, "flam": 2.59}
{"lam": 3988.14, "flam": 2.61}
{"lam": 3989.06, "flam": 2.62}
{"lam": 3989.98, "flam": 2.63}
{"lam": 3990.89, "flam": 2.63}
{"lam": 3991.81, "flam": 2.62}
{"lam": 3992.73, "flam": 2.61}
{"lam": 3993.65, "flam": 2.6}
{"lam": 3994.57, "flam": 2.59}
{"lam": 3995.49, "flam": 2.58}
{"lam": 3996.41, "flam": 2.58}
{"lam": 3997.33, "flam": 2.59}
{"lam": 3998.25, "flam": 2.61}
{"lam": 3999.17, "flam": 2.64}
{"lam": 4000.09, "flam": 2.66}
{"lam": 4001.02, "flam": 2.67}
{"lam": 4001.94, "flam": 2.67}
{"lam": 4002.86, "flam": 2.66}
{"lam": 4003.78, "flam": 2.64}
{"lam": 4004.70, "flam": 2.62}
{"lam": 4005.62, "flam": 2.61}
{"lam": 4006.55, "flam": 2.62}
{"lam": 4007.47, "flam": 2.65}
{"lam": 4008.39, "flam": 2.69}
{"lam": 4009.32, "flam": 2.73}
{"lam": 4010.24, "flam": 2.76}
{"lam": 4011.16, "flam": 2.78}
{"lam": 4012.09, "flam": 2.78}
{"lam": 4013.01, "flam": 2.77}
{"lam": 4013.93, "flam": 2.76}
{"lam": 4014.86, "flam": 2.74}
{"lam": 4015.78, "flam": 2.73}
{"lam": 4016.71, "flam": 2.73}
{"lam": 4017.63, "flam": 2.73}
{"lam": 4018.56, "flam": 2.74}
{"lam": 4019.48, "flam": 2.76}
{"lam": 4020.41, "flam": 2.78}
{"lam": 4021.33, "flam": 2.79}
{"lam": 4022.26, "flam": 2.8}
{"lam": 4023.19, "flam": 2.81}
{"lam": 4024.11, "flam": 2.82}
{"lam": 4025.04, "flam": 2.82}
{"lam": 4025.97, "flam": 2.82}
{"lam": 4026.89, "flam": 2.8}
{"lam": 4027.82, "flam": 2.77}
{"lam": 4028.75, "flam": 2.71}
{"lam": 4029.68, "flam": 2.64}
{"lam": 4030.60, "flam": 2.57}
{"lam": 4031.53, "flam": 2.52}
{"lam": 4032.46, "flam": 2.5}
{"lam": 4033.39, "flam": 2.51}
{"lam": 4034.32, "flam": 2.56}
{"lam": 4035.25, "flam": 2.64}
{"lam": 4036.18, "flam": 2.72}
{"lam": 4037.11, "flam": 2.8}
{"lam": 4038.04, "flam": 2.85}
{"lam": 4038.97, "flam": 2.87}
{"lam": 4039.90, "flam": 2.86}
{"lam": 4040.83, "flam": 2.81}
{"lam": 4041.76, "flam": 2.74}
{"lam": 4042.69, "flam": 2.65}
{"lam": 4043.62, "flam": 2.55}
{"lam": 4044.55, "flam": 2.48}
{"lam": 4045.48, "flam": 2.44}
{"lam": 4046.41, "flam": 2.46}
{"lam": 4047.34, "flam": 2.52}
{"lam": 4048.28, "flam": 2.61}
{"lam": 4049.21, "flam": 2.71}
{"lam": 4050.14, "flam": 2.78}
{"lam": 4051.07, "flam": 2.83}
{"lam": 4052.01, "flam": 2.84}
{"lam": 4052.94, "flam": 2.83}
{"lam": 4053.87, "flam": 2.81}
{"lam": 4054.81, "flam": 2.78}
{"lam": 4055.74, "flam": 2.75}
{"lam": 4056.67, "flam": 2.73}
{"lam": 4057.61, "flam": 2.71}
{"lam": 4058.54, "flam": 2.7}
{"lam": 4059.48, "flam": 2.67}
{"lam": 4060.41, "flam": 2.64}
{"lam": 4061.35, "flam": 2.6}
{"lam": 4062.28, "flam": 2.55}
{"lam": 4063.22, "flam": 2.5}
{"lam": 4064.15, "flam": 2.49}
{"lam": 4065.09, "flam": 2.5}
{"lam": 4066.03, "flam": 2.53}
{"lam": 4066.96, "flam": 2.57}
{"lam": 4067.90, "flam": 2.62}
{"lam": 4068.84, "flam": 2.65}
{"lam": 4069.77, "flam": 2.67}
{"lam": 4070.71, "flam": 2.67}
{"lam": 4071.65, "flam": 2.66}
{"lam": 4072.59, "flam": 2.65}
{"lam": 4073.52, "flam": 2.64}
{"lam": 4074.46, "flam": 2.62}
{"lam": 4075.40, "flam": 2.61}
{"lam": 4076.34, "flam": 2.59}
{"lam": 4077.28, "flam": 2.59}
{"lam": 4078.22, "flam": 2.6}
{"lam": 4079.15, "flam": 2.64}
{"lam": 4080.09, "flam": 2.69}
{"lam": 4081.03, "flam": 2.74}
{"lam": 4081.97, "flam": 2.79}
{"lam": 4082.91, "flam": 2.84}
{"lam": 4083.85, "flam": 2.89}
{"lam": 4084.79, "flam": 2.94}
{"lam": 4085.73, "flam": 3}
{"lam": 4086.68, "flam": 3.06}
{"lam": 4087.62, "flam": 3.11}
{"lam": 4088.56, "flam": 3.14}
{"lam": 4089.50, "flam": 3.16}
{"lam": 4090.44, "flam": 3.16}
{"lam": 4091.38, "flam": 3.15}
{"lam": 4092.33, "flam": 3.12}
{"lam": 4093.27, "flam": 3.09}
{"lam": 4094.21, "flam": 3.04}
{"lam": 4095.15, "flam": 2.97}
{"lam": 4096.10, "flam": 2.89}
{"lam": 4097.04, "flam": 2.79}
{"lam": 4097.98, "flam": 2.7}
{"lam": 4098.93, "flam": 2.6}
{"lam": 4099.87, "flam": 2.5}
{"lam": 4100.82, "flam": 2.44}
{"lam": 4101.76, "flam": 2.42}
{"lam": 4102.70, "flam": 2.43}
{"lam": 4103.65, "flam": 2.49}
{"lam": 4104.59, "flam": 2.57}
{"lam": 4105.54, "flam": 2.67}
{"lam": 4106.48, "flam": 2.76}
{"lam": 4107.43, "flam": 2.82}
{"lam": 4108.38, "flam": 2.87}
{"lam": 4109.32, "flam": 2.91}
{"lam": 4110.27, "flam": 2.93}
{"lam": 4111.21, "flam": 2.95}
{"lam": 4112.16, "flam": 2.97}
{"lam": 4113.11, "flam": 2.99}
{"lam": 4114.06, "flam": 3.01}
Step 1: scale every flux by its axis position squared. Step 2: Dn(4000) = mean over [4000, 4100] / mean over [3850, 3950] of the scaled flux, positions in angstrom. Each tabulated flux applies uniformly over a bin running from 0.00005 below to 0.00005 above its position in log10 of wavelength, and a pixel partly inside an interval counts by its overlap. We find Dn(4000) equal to 1.62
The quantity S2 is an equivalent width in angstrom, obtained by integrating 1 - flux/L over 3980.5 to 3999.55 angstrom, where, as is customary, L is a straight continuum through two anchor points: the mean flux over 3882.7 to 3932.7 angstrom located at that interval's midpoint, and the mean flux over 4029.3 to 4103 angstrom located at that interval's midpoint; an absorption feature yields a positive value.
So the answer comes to -2.2 angstrom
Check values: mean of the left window 1.86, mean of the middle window 2.58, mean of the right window 2.72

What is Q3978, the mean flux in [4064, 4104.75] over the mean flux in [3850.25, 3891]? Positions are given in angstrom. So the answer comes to 1.39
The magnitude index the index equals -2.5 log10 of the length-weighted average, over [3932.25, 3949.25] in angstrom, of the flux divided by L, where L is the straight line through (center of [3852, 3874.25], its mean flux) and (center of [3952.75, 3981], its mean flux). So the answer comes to 0.28 mag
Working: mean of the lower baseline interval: 2.02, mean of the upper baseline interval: 1.59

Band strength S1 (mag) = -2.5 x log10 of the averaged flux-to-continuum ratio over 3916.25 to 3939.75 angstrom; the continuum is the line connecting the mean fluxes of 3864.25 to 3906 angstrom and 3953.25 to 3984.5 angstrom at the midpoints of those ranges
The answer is 0.41 mag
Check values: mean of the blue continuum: 2.01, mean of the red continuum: 1.68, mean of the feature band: 1.27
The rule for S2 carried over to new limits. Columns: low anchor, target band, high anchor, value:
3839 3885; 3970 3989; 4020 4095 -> 2.7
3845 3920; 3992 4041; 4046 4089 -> -3.4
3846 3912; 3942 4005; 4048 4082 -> 8.7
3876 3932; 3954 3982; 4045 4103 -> 7.8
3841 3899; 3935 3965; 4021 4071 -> 8.5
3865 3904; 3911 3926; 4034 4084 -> 1.2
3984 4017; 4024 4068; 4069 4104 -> 0.8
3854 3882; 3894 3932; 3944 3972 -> -1.3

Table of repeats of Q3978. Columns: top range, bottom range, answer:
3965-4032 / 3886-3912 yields 1.16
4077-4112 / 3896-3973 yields 1.73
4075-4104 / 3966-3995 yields 1.39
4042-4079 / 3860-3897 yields 1.32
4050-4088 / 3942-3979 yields 1.64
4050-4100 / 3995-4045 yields 1.03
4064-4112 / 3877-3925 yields 1.38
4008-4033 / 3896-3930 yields 1.42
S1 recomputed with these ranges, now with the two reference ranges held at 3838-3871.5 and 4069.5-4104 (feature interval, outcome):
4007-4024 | -0.09 mag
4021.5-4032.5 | -0.06 mag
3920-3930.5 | 0.49 mag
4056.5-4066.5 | 0.04 mag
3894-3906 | 0.03 mag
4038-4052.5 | -0.02 mag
